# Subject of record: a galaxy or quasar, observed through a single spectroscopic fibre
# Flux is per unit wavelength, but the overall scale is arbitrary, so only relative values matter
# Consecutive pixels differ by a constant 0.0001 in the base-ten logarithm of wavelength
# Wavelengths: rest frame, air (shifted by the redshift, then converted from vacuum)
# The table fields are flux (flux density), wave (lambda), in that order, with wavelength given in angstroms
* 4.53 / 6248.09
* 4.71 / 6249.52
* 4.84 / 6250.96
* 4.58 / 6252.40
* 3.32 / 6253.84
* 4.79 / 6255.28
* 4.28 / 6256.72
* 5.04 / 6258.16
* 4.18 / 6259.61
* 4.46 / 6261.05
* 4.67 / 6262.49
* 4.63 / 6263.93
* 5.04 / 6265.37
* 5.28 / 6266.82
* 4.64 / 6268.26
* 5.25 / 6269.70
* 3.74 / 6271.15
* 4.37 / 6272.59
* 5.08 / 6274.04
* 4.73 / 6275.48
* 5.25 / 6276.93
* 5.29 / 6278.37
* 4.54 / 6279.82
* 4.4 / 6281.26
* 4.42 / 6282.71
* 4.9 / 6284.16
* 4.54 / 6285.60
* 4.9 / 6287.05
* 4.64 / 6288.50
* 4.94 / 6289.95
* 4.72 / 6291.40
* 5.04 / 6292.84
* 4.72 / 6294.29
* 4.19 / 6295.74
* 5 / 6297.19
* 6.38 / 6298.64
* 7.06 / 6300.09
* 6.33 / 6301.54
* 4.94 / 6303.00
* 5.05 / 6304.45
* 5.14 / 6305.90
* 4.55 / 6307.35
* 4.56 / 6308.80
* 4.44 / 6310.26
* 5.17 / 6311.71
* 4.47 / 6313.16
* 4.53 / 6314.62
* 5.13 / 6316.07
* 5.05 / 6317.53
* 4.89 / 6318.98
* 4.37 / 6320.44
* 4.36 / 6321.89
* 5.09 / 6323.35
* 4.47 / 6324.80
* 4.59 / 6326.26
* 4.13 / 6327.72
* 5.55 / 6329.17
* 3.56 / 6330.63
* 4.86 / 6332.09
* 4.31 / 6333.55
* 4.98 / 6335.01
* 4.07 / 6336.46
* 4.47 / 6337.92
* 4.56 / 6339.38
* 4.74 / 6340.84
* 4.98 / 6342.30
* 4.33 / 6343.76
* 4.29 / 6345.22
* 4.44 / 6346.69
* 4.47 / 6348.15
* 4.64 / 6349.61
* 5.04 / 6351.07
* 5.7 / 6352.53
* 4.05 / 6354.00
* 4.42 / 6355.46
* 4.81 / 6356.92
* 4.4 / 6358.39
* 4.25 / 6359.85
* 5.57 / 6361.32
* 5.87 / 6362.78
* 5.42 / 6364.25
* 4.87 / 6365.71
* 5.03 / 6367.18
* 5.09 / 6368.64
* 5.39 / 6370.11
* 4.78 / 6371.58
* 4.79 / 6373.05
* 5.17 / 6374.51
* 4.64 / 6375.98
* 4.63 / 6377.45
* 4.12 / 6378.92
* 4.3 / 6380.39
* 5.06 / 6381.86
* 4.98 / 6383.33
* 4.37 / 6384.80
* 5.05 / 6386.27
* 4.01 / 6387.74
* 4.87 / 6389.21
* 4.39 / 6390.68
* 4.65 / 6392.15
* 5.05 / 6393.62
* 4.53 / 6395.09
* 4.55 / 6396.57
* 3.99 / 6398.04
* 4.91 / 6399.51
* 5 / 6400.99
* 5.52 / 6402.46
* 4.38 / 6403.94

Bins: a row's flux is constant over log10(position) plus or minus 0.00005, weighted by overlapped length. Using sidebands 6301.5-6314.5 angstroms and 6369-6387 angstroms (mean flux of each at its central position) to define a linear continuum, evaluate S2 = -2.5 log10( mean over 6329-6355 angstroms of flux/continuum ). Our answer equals 0.054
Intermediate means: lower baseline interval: 4.87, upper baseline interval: 4.78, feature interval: 4.59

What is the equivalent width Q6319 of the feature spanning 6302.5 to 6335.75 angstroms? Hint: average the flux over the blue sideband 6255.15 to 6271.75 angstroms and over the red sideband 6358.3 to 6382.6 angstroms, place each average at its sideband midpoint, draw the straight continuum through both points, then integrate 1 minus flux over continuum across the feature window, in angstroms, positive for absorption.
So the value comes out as 0.66 angstroms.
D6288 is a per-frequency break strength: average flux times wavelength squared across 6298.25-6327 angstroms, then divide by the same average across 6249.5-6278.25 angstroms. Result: 1.09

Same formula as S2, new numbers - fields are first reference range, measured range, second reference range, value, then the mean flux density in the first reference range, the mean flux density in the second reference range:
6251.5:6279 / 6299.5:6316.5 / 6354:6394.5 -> -0.08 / 4.66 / 4.8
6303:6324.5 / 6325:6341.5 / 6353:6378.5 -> 0.07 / 4.77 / 4.89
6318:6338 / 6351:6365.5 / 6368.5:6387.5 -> -0.06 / 4.56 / 4.77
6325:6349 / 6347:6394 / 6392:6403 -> -0.03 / 4.52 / 4.77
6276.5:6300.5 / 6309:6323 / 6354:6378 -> 0.05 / 4.97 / 4.92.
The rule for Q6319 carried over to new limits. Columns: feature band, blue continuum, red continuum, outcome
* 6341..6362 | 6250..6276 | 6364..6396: 0.3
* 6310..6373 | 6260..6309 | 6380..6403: 0.9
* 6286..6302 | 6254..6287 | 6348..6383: -1.7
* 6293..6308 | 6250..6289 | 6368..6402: -2.1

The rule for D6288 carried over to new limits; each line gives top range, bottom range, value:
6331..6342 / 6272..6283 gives 0.97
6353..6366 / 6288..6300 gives 0.98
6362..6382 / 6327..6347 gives 1.10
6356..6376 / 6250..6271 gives 1.12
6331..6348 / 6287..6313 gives 0.90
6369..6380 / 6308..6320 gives 1.02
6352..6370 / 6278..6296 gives 1.08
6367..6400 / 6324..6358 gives 1.04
